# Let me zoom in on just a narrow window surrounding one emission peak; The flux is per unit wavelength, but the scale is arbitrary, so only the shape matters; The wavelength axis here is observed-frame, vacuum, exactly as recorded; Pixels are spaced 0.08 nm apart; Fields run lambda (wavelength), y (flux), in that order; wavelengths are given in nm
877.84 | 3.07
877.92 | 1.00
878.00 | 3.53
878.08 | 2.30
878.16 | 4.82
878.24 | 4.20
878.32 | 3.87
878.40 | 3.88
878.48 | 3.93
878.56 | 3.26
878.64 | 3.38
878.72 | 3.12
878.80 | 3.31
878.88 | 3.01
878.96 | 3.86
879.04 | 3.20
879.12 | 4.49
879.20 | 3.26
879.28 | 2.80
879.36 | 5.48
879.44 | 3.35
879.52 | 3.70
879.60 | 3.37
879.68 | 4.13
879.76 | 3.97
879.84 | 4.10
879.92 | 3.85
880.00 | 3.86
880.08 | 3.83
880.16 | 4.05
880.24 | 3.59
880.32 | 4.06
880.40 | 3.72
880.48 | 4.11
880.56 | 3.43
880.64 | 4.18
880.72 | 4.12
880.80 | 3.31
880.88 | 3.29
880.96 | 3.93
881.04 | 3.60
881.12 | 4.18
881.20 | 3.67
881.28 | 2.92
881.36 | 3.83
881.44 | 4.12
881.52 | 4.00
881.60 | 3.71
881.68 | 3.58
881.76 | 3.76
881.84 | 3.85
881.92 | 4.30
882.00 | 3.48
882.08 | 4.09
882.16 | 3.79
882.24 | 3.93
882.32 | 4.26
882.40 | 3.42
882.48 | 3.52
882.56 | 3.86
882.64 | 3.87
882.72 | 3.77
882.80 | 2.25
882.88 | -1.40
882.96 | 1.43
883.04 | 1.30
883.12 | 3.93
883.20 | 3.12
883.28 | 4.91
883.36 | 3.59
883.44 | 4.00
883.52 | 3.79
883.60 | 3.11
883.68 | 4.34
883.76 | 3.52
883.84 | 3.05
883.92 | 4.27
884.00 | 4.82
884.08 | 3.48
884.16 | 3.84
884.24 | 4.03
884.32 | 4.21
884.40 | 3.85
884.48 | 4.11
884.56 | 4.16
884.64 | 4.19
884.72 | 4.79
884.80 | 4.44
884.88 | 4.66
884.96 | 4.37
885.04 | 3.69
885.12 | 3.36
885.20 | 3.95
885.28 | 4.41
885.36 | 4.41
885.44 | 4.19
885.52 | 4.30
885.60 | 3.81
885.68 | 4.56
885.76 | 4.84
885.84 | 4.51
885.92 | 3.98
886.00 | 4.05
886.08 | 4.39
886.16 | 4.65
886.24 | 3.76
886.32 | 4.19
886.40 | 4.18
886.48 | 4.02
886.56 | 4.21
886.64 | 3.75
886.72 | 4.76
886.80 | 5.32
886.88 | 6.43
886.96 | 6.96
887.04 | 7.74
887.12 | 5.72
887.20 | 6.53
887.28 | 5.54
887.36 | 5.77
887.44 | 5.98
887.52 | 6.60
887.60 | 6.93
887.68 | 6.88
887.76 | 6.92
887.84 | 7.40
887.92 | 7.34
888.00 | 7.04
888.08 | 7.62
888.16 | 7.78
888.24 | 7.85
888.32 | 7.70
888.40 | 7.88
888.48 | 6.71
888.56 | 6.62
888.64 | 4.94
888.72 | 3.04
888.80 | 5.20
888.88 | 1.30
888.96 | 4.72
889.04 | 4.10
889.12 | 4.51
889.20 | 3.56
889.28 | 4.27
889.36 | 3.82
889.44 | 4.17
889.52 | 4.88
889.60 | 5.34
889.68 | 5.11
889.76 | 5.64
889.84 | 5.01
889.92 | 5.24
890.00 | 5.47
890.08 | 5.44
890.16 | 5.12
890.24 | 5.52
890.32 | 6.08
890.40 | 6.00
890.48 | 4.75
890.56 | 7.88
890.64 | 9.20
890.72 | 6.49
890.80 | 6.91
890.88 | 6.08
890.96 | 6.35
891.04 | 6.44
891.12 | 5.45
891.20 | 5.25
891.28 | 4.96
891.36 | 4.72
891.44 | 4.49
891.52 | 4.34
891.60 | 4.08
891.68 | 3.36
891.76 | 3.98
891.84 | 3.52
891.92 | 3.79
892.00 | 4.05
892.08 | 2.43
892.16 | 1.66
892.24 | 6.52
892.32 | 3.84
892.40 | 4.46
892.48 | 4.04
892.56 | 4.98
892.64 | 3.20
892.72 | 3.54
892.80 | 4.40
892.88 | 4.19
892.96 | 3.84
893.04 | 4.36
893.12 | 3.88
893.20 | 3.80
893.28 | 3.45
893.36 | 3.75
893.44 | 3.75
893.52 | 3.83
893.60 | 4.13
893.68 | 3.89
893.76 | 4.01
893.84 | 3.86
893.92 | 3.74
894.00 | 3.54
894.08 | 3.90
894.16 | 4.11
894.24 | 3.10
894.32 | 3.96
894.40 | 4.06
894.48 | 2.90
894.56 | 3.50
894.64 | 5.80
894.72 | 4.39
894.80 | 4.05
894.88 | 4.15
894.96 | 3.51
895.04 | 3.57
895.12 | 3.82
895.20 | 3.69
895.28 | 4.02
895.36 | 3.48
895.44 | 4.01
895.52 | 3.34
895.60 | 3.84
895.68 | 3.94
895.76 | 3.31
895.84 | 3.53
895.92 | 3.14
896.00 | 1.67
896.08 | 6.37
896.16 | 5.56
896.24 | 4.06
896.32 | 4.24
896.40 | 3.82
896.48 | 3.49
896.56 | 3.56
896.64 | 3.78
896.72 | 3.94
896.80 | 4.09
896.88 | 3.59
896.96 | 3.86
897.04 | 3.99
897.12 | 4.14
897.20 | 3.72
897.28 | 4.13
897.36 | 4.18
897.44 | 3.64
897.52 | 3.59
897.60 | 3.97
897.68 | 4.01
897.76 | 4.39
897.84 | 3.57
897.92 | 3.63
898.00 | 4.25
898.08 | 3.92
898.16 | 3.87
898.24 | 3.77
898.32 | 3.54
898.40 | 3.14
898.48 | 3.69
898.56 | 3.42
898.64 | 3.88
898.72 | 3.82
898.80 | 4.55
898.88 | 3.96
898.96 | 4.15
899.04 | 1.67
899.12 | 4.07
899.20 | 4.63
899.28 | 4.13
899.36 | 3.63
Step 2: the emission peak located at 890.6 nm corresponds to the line [N II]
